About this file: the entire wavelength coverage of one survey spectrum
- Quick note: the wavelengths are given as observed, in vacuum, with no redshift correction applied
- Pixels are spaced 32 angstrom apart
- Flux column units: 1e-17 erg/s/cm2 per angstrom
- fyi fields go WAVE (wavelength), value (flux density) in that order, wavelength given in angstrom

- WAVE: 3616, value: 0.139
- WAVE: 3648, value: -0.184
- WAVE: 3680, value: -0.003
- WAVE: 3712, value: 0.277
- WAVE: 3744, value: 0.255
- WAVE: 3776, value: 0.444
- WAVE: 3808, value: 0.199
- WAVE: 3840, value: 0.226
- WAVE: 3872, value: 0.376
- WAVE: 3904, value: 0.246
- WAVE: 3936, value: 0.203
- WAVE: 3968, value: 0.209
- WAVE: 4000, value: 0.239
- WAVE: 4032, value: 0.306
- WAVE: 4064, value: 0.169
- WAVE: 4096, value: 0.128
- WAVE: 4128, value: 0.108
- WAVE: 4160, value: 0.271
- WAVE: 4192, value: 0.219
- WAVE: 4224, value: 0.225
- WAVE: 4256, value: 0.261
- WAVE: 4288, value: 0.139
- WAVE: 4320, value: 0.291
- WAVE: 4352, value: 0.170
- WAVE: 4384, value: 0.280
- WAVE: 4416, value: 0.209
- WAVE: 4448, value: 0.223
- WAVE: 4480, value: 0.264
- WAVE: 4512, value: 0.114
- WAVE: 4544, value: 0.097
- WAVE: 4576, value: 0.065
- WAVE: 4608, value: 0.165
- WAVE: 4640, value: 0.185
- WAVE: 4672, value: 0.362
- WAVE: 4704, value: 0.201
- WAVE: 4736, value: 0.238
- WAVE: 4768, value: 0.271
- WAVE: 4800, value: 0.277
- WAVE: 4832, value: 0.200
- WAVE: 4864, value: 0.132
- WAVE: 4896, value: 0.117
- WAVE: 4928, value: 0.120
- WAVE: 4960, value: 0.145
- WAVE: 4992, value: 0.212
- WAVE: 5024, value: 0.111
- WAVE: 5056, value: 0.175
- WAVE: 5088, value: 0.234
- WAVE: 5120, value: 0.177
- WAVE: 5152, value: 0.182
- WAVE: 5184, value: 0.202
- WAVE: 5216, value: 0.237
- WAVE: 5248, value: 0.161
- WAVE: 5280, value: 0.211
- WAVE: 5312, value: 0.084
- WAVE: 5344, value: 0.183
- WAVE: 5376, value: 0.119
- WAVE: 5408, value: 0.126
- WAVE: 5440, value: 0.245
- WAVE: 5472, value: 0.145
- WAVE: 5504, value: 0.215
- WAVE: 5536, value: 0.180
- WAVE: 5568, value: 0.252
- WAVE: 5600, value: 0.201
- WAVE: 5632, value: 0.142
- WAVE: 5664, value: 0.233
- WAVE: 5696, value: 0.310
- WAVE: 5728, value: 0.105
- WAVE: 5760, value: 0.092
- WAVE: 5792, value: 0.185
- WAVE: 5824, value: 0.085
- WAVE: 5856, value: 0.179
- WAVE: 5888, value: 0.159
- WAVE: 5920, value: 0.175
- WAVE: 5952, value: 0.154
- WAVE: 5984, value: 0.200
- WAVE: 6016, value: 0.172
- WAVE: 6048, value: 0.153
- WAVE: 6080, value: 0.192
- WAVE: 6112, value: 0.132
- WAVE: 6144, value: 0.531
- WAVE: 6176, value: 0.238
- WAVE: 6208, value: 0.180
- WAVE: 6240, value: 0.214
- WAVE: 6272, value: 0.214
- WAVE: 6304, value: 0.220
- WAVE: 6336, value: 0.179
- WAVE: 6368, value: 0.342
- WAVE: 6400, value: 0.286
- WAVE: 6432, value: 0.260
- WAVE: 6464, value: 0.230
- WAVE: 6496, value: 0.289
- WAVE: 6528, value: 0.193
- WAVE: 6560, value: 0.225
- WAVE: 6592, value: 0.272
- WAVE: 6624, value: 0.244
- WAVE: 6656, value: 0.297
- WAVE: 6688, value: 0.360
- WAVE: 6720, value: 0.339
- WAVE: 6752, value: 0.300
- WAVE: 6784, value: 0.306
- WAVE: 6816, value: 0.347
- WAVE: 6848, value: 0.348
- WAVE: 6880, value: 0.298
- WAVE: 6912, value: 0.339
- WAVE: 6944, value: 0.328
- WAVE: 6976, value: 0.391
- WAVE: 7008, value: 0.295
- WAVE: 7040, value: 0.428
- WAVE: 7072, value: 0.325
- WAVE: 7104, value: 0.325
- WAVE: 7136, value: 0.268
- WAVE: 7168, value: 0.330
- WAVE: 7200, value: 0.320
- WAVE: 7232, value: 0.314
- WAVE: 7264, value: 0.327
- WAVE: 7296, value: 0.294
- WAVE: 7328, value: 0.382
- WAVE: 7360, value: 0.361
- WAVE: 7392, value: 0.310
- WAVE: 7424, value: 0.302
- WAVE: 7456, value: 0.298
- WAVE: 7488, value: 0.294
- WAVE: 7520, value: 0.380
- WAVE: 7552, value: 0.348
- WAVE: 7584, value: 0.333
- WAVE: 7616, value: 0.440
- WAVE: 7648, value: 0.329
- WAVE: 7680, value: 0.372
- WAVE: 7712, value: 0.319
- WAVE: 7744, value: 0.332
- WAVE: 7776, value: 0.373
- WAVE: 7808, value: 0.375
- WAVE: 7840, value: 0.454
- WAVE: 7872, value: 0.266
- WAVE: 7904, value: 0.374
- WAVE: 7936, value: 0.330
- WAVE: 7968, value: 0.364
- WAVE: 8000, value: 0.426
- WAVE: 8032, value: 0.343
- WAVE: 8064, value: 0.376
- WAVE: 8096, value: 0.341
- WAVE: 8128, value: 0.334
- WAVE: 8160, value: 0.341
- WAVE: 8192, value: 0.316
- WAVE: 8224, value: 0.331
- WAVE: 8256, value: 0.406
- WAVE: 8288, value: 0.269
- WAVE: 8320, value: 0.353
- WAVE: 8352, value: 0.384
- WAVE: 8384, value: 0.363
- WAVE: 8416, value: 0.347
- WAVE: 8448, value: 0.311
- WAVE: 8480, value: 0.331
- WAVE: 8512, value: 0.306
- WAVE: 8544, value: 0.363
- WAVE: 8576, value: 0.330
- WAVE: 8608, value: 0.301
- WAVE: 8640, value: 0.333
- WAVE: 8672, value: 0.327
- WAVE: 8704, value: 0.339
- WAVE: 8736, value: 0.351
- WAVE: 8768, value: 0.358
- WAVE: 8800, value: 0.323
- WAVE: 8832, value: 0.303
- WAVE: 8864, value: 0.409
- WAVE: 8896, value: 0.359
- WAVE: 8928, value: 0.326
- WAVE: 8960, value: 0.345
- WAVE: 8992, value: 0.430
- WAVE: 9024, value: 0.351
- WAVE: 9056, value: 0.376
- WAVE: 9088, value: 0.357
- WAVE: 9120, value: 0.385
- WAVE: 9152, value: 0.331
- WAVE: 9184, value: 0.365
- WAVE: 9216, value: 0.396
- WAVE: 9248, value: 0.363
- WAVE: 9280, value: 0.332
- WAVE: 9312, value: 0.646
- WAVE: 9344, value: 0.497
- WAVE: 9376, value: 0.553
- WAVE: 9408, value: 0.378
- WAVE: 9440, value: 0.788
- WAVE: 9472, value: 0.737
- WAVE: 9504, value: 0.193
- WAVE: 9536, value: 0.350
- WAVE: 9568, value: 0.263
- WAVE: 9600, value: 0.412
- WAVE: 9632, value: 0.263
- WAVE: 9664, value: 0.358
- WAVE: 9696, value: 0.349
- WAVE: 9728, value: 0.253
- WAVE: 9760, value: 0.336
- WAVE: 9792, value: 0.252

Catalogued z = 0.65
